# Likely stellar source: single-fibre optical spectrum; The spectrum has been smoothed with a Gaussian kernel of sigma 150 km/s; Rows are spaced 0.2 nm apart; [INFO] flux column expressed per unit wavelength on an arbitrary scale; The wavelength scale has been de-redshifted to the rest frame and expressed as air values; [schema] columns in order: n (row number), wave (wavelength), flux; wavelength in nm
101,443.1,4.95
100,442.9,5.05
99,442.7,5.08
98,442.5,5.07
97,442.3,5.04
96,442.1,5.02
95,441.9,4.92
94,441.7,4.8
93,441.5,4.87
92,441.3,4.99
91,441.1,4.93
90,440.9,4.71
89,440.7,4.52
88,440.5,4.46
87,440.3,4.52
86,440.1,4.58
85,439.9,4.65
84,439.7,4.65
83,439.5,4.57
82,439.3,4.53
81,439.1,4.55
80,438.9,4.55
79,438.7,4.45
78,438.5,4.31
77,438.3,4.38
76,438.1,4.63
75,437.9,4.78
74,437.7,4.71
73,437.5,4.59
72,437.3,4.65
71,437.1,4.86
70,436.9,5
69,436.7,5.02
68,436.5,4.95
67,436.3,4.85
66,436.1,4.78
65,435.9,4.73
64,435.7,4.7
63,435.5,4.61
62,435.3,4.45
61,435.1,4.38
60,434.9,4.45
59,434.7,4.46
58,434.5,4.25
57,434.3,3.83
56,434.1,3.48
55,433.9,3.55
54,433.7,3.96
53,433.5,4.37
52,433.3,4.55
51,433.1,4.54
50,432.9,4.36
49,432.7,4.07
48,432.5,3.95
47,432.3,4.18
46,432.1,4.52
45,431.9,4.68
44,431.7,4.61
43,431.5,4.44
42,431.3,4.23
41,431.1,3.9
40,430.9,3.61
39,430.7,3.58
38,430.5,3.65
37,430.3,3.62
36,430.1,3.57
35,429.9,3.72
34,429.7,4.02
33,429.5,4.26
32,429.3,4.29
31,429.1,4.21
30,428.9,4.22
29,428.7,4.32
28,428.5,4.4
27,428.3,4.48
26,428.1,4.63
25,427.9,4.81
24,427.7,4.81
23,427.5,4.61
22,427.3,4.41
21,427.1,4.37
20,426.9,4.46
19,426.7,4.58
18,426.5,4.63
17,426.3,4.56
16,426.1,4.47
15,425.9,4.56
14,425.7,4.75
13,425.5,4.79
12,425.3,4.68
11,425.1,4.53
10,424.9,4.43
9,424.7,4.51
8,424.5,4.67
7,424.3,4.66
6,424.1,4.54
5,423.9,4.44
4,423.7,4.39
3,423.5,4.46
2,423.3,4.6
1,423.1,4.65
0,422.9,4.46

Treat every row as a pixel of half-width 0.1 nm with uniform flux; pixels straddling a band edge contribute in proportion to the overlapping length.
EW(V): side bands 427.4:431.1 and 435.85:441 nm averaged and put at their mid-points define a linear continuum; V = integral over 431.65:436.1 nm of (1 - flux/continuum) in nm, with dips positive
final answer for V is 0.09 nm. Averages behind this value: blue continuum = 4.15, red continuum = 4.65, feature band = 4.31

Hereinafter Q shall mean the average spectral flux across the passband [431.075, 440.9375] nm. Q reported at 4.47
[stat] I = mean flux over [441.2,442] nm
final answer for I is 4.89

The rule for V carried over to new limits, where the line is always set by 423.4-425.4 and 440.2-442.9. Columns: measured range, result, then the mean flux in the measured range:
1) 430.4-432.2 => 0.20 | 4.14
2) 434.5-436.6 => 0.05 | 4.62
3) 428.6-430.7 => 0.30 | 3.97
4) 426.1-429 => 0.04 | 4.52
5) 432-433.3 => 0.11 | 4.29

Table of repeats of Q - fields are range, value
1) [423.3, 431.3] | 4.35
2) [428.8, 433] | 4.08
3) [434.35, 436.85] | 4.63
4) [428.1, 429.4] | 4.34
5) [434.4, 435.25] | 4.39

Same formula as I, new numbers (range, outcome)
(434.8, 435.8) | 4.52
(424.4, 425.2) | 4.54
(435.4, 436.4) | 4.73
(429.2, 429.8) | 4.19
